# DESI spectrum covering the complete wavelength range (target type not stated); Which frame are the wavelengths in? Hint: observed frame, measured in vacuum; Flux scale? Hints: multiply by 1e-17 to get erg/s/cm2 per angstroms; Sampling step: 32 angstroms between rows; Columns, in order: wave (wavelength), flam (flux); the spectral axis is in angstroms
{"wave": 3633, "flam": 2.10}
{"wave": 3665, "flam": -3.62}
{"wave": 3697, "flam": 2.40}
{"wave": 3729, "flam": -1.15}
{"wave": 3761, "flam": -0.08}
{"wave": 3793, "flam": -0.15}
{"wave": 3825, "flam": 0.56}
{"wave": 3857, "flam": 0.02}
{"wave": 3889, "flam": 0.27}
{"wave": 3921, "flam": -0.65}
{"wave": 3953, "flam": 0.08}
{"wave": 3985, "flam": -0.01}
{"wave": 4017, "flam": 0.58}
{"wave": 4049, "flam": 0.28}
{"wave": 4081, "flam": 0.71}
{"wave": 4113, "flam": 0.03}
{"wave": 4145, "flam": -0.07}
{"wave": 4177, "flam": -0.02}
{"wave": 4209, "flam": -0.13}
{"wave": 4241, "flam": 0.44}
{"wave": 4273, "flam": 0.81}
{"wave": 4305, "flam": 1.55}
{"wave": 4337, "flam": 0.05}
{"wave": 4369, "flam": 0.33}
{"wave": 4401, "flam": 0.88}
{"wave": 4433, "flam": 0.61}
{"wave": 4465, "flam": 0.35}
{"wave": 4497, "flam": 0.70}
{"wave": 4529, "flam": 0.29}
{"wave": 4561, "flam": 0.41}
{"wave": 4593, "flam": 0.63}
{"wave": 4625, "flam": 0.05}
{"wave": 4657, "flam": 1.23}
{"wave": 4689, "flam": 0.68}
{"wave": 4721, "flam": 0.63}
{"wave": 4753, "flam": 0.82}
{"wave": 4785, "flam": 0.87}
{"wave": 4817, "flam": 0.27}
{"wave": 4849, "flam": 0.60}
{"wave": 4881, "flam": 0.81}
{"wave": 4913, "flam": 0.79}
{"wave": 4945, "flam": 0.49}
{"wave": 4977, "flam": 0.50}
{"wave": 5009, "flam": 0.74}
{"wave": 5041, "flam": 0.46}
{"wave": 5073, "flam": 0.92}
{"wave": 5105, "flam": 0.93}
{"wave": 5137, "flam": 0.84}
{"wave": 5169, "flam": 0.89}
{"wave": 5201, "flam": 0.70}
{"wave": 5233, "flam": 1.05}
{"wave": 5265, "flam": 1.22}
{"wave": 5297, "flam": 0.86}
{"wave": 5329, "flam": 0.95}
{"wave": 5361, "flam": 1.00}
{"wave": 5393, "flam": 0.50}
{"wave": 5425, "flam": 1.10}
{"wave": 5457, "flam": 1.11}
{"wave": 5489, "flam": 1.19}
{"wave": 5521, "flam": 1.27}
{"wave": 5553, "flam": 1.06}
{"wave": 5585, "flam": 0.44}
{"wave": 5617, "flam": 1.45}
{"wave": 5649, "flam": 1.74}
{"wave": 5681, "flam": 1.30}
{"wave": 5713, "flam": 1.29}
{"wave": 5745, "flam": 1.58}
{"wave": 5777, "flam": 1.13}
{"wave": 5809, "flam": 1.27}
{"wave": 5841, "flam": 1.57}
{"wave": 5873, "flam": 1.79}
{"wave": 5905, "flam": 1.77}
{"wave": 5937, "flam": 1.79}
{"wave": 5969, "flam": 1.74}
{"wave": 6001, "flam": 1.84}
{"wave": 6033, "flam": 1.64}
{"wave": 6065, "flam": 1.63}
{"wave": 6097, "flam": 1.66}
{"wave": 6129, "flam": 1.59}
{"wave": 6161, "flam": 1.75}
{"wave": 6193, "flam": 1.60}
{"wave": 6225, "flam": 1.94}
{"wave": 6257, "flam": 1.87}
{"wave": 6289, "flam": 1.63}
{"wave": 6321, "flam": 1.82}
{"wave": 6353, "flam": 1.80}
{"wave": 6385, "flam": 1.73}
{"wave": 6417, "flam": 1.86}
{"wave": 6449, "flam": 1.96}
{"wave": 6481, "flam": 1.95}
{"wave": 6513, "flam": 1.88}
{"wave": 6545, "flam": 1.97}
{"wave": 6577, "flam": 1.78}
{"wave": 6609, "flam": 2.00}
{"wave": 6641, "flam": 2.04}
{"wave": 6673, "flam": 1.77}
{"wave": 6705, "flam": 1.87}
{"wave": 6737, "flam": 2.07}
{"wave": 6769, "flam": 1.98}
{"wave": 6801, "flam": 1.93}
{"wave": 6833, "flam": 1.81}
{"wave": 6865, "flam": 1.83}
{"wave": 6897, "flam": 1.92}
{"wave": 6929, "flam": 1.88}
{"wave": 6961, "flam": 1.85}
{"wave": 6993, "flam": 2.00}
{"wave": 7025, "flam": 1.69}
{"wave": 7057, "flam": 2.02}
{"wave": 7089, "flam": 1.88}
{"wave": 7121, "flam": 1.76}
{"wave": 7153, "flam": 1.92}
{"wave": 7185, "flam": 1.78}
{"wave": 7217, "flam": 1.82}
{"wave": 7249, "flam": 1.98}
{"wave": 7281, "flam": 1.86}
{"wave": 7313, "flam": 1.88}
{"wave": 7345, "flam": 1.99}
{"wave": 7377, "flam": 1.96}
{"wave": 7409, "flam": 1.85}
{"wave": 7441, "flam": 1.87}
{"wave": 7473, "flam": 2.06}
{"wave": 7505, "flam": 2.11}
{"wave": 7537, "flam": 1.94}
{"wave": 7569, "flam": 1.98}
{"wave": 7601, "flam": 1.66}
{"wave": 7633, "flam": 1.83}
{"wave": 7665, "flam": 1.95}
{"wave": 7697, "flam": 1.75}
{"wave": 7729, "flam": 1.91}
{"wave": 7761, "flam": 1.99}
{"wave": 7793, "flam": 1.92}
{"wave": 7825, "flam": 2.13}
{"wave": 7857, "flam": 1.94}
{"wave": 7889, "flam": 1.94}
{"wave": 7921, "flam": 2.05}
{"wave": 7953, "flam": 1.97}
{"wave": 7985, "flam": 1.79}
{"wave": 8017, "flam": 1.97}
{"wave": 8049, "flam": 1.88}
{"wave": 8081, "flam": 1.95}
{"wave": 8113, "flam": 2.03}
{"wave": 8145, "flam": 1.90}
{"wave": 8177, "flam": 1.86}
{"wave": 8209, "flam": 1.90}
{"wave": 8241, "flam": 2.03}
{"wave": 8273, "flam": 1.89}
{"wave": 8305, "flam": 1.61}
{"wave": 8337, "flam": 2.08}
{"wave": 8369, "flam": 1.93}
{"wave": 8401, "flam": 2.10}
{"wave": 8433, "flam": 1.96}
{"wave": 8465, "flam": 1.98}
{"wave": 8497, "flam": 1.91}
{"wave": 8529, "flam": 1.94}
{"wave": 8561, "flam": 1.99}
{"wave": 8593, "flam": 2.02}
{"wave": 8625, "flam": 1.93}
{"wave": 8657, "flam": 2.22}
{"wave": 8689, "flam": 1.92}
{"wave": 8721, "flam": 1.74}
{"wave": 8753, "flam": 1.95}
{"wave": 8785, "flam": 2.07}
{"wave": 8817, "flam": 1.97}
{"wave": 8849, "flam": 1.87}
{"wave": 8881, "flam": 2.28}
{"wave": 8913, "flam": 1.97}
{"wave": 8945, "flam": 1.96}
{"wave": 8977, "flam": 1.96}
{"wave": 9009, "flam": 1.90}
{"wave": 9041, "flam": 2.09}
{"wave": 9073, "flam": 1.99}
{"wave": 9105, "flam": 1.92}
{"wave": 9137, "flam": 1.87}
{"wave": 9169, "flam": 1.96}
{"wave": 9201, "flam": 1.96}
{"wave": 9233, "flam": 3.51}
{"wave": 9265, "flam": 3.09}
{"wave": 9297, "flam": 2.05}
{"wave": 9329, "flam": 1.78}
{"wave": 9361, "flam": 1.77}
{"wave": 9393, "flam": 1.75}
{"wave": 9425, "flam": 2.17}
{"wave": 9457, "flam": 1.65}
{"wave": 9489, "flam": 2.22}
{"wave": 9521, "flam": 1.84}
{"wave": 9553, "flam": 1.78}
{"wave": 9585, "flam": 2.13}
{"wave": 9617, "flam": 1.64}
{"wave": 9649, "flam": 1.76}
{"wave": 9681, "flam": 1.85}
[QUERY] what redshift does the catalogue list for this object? 0.408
